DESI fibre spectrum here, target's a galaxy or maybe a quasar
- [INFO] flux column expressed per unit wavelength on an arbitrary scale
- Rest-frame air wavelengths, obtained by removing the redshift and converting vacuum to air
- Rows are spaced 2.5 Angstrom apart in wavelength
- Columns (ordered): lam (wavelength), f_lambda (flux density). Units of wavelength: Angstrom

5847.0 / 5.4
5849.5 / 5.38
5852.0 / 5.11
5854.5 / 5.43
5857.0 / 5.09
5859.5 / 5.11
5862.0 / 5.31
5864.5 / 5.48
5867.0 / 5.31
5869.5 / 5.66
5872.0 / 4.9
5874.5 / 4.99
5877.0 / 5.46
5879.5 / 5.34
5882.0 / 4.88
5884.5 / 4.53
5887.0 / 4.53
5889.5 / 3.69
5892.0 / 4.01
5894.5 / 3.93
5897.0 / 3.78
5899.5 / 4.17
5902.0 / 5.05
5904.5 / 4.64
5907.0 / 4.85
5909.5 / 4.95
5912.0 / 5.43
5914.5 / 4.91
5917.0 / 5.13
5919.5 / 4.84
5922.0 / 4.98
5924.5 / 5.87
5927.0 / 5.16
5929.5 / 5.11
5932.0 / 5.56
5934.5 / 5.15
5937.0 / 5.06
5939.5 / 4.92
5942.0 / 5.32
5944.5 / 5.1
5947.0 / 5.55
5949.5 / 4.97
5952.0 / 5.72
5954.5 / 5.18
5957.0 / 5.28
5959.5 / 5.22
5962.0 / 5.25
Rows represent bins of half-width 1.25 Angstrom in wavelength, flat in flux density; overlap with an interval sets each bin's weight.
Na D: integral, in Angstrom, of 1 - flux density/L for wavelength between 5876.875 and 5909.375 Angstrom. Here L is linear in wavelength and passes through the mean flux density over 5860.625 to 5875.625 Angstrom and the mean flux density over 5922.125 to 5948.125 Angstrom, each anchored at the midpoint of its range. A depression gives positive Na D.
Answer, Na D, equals 4.70 Angstrom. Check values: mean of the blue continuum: 5.28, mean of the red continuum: 5.27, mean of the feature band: 4.51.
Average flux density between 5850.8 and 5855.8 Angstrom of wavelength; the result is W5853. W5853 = 5.27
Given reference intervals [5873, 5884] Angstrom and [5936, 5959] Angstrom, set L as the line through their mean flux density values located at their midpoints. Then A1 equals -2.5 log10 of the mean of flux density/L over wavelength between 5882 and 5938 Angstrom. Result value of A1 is 0.08 mag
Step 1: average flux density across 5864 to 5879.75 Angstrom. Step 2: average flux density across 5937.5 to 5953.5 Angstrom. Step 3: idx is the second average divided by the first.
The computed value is 1.0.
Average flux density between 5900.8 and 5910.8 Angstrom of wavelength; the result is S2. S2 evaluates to 4.87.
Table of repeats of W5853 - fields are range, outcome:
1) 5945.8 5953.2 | 5.41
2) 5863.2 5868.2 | 5.4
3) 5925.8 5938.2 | 5.21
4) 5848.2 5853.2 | 5.25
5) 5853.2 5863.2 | 5.23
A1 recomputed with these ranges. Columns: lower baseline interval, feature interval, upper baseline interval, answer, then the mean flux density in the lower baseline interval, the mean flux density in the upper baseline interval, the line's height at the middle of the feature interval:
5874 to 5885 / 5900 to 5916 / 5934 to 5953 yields 0.04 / 5.08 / 5.22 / 5.14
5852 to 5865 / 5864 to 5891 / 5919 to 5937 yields 0.06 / 5.26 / 5.24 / 5.25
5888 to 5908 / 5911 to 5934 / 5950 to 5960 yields -0.11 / 4.26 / 5.33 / 4.72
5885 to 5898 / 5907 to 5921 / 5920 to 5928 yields -0.03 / 4.02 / 5.3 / 4.9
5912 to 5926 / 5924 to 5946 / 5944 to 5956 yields 0.00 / 5.17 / 5.32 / 5.25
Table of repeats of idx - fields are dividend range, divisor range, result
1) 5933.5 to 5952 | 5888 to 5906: 1.24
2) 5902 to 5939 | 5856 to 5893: 1.03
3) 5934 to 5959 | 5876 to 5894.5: 1.14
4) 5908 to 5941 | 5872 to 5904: 1.13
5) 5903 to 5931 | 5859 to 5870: 0.95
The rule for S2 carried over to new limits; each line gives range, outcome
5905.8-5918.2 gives 5.05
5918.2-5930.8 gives 5.19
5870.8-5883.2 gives 5.12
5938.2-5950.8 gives 5.17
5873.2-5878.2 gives 5.22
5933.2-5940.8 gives 5.05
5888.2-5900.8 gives 3.92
